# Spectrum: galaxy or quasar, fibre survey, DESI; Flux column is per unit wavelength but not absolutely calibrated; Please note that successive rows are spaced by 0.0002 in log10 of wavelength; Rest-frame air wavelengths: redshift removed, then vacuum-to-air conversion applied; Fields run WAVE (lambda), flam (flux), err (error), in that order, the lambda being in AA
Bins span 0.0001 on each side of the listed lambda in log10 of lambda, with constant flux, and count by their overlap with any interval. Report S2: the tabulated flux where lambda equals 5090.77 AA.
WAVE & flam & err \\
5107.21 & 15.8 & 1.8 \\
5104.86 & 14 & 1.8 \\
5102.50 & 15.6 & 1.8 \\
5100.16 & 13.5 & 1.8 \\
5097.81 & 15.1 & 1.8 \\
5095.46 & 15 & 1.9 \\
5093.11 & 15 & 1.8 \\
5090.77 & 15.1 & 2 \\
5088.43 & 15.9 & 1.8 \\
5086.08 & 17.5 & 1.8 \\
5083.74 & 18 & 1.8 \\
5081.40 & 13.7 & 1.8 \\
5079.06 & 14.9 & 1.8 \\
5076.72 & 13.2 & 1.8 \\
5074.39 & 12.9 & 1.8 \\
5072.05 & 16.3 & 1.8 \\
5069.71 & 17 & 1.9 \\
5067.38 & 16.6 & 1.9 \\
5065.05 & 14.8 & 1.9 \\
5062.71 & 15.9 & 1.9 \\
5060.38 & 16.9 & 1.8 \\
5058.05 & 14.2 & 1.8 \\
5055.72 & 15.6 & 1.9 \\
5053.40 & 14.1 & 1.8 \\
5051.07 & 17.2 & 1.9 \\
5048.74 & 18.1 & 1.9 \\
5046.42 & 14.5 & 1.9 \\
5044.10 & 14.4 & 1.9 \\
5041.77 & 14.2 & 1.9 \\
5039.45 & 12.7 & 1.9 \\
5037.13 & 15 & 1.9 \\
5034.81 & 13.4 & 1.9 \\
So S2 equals 15.1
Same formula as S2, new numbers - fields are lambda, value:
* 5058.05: 14.2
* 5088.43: 15.9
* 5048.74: 18.1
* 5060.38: 16.9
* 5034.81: 13.4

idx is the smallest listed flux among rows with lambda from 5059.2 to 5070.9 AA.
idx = 14.8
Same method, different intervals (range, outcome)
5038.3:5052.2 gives 12.7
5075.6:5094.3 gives 13.2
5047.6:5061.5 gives 14.1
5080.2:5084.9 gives 13.7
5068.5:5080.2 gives 12.9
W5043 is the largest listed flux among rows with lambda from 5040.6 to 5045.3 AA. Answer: 14.4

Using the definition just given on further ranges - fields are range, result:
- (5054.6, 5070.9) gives 17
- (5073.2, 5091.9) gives 18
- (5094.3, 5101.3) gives 15.1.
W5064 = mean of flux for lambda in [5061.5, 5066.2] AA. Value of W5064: 15.3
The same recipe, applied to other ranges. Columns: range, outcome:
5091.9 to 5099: 15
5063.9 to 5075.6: 15.5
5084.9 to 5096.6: 15.7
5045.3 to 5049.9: 16.3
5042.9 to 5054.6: 15.7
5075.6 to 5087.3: 15.5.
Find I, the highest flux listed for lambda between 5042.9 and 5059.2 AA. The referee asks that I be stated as 18.1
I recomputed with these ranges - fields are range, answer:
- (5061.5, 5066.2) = 15.9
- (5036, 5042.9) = 15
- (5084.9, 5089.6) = 17.5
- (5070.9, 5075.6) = 16.3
